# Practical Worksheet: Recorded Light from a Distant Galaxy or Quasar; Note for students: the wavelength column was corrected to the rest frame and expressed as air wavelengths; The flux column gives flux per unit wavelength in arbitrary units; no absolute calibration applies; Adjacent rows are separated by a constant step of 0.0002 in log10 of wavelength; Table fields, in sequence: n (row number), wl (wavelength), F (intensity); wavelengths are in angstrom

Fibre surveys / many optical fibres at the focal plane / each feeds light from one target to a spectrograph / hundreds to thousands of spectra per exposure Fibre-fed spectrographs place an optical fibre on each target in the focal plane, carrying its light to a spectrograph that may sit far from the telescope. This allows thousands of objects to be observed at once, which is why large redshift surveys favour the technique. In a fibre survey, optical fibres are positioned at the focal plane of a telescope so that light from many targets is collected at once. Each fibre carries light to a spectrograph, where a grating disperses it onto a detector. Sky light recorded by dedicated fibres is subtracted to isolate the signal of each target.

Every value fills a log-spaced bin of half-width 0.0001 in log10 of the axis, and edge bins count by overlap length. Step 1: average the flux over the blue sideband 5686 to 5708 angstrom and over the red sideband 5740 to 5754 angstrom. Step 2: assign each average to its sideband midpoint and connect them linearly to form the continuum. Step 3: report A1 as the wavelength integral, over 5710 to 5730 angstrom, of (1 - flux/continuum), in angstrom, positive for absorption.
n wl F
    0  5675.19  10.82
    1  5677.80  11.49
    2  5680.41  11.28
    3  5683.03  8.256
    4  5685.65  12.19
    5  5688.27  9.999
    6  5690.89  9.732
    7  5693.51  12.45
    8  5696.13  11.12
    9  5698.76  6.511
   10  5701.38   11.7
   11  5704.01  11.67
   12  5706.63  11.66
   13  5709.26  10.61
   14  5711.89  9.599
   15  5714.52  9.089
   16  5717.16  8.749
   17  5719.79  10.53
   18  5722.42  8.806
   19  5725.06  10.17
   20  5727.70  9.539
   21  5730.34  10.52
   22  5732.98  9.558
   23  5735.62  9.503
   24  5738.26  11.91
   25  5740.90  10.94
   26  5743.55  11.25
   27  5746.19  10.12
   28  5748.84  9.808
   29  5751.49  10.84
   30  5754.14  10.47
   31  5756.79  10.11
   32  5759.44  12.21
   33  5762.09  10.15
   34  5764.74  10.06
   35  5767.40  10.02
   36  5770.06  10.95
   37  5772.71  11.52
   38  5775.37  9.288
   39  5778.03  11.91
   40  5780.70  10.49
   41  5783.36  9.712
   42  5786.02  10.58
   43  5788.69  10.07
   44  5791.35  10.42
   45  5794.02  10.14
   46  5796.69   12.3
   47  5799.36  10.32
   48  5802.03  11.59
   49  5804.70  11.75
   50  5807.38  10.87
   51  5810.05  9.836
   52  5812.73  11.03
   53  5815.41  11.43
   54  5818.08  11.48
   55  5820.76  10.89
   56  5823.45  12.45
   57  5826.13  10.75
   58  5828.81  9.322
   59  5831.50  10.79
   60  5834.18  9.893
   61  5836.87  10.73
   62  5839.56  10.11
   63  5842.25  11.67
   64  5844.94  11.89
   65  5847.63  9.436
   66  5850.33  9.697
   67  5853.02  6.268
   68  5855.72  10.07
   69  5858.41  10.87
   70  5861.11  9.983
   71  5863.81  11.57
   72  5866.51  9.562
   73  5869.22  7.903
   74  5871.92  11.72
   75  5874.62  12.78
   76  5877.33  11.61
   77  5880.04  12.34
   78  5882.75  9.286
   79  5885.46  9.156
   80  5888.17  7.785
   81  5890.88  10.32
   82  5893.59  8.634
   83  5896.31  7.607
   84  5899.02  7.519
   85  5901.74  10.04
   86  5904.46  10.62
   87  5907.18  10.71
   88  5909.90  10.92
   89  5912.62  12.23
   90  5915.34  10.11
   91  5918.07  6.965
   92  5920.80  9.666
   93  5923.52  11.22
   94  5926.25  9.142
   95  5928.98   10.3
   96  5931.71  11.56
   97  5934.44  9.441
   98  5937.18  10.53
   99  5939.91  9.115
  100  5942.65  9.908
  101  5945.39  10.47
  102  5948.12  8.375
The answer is 2.0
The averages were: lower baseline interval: 10.7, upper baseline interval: 10.6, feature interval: 9.58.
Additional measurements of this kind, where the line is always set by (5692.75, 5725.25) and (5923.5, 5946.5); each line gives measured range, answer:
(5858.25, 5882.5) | -1.7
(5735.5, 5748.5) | -0.8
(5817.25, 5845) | -1.9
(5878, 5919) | 1.8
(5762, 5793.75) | -0.9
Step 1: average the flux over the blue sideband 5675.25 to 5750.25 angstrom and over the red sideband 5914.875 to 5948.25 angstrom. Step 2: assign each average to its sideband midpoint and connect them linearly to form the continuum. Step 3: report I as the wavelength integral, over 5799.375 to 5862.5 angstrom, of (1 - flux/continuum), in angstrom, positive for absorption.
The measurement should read -3.2 angstrom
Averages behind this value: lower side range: 10.3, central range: 10.6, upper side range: 9.8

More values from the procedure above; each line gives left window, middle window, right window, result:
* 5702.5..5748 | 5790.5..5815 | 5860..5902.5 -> -2.2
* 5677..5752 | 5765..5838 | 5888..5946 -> -4.8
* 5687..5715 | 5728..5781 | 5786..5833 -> 0.4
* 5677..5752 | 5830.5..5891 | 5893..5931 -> -2.1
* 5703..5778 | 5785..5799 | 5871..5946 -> -0.6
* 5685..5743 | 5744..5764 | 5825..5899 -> -0.7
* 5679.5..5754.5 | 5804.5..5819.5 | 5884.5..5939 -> -1.5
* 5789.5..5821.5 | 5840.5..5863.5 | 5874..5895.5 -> 0.9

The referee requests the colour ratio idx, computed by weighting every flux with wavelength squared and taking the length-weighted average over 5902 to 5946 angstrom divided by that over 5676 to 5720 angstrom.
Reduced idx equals 1.06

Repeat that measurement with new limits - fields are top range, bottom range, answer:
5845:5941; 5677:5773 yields 1.01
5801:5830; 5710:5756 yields 1.13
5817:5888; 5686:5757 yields 1.06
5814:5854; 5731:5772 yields 1.02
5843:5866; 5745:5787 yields 0.98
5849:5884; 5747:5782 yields 1.01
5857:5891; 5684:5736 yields 1.08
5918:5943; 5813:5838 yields 0.95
